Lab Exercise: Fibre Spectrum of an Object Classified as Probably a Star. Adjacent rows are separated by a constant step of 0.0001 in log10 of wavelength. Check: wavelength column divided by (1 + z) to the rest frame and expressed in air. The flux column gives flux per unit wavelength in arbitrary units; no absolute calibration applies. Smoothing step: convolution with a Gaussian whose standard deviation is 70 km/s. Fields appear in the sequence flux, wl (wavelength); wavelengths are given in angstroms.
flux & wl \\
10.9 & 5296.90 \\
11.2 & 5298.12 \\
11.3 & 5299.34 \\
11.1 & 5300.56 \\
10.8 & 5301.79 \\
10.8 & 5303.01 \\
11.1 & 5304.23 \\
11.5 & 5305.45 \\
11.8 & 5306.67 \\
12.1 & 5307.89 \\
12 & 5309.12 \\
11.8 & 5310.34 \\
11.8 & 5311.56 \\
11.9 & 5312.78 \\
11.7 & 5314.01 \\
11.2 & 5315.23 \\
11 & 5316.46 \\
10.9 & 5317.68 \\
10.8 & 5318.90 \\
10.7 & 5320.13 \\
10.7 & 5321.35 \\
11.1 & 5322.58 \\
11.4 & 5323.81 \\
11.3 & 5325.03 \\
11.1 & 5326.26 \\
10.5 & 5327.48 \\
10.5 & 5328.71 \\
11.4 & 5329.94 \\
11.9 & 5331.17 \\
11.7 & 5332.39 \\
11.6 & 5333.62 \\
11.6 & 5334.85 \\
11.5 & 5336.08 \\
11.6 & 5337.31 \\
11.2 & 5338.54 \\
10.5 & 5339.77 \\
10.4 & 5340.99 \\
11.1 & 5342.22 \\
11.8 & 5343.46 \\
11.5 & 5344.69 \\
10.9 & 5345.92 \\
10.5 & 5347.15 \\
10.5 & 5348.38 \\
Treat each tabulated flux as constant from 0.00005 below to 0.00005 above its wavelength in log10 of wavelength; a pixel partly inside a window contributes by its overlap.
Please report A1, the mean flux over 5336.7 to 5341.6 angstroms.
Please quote 10.9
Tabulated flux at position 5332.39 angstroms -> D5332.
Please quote 11.7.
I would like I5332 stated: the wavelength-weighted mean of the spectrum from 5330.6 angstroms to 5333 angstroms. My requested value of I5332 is 11.8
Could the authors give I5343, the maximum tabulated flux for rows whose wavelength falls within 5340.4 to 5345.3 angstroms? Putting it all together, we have 11.8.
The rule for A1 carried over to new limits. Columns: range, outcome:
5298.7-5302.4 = 11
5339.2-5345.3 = 11.1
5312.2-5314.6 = 11.8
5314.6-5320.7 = 10.9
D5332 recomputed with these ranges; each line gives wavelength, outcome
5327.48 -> 10.5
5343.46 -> 11.8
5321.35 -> 10.7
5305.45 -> 11.5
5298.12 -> 11.2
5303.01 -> 10.8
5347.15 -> 10.5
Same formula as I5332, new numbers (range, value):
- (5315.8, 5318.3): 11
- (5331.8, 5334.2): 11.6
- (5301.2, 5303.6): 10.8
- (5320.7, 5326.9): 11.1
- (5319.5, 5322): 10.7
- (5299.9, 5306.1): 11.1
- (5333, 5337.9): 11.6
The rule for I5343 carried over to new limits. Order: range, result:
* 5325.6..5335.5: 11.9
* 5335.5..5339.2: 11.6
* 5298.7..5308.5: 12.1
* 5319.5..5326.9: 11.4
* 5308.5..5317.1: 12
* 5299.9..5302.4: 11.1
